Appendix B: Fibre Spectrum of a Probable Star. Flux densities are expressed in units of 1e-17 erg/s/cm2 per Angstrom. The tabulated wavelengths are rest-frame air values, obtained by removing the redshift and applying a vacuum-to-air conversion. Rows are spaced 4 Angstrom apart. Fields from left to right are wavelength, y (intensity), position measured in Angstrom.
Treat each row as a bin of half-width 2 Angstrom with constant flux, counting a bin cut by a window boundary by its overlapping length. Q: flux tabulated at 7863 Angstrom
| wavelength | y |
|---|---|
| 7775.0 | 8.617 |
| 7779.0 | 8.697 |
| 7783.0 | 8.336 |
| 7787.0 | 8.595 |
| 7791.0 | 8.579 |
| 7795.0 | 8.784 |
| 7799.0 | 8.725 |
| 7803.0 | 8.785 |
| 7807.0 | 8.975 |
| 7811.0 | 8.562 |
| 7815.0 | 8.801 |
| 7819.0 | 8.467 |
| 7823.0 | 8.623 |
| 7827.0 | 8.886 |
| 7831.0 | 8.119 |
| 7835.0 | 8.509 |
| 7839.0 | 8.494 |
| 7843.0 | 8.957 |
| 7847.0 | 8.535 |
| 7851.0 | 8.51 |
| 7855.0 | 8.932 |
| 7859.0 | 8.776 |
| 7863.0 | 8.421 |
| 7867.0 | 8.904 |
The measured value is 8.421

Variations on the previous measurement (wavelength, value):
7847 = 8.535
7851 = 8.51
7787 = 8.595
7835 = 8.509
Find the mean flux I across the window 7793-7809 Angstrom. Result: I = 8.82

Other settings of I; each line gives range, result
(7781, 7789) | 8.47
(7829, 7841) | 8.37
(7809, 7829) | 8.67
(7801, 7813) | 8.77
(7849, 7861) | 8.74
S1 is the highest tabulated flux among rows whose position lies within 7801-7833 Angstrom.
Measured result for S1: 8.975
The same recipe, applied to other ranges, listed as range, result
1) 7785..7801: 8.784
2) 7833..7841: 8.509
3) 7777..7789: 8.697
